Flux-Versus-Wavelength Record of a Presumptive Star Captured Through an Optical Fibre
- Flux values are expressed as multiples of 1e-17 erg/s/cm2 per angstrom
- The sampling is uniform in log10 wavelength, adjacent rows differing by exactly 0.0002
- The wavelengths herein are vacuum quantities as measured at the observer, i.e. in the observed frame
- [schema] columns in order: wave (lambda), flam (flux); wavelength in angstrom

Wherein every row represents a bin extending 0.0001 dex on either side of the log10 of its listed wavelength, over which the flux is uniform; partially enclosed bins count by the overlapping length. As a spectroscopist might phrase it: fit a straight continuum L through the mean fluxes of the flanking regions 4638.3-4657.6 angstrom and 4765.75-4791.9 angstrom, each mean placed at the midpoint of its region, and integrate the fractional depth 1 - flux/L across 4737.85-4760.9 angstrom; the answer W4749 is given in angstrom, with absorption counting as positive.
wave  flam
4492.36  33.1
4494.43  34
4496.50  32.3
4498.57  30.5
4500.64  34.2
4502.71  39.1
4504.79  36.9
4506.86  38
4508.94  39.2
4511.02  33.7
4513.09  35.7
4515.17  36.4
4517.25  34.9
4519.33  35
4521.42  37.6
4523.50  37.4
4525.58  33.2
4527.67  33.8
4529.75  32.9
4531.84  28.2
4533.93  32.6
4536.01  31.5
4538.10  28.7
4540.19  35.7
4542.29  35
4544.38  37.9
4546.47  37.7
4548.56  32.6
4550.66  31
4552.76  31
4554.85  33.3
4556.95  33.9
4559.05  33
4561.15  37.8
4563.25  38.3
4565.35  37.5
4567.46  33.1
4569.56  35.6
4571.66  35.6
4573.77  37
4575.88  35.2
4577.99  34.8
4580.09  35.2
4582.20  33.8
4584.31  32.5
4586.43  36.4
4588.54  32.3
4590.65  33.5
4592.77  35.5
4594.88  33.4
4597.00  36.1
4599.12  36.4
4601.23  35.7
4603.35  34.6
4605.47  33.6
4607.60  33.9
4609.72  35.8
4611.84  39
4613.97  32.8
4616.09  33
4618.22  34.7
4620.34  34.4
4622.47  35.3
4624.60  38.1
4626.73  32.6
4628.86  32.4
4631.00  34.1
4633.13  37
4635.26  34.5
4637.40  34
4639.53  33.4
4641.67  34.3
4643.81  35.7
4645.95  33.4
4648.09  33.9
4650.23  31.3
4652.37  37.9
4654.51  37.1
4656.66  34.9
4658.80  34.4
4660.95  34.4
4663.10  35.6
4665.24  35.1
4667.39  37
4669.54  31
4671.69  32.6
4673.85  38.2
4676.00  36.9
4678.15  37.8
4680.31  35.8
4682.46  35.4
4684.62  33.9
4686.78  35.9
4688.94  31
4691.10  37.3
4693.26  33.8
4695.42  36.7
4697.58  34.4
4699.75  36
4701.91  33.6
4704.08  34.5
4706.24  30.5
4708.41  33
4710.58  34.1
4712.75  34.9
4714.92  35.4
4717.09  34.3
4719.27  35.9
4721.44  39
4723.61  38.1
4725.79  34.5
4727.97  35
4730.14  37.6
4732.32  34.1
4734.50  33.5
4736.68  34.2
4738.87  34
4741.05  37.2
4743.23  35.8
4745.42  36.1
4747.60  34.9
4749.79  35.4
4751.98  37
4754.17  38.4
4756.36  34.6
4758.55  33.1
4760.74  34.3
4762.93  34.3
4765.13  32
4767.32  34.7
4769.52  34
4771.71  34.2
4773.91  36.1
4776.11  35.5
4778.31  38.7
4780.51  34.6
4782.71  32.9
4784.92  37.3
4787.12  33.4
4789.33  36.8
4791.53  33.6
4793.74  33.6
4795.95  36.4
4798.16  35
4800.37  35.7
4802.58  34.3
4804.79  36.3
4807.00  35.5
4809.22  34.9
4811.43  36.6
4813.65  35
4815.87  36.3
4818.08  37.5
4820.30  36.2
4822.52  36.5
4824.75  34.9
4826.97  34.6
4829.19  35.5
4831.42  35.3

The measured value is -0.4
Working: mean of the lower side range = 34.6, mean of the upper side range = 35.1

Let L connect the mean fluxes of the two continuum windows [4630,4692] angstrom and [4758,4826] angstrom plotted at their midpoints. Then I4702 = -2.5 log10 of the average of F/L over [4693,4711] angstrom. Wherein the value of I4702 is 0.030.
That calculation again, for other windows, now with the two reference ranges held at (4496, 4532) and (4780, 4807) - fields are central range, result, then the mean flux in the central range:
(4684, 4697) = 0.01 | 34.8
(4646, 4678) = 0.00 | 35.1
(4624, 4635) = 0.01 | 34.7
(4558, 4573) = -0.02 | 35.9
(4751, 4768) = 0.01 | 34.8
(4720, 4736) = -0.03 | 35.9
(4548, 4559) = 0.09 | 32.4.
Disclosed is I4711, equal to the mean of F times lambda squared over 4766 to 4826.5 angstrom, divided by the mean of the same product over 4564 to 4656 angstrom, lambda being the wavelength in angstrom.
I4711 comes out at 1.10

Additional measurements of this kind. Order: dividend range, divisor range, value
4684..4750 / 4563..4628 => 1.05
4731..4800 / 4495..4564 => 1.12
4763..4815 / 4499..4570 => 1.13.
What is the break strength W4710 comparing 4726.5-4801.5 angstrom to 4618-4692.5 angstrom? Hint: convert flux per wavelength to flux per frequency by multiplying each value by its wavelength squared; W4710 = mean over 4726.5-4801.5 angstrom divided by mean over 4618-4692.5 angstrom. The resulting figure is 1.1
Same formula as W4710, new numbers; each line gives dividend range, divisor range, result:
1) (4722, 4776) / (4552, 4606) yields 1.09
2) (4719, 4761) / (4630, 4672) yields 1.07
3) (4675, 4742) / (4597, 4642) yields 1.05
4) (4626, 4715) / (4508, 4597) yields 1.06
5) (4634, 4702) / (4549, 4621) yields 1.04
